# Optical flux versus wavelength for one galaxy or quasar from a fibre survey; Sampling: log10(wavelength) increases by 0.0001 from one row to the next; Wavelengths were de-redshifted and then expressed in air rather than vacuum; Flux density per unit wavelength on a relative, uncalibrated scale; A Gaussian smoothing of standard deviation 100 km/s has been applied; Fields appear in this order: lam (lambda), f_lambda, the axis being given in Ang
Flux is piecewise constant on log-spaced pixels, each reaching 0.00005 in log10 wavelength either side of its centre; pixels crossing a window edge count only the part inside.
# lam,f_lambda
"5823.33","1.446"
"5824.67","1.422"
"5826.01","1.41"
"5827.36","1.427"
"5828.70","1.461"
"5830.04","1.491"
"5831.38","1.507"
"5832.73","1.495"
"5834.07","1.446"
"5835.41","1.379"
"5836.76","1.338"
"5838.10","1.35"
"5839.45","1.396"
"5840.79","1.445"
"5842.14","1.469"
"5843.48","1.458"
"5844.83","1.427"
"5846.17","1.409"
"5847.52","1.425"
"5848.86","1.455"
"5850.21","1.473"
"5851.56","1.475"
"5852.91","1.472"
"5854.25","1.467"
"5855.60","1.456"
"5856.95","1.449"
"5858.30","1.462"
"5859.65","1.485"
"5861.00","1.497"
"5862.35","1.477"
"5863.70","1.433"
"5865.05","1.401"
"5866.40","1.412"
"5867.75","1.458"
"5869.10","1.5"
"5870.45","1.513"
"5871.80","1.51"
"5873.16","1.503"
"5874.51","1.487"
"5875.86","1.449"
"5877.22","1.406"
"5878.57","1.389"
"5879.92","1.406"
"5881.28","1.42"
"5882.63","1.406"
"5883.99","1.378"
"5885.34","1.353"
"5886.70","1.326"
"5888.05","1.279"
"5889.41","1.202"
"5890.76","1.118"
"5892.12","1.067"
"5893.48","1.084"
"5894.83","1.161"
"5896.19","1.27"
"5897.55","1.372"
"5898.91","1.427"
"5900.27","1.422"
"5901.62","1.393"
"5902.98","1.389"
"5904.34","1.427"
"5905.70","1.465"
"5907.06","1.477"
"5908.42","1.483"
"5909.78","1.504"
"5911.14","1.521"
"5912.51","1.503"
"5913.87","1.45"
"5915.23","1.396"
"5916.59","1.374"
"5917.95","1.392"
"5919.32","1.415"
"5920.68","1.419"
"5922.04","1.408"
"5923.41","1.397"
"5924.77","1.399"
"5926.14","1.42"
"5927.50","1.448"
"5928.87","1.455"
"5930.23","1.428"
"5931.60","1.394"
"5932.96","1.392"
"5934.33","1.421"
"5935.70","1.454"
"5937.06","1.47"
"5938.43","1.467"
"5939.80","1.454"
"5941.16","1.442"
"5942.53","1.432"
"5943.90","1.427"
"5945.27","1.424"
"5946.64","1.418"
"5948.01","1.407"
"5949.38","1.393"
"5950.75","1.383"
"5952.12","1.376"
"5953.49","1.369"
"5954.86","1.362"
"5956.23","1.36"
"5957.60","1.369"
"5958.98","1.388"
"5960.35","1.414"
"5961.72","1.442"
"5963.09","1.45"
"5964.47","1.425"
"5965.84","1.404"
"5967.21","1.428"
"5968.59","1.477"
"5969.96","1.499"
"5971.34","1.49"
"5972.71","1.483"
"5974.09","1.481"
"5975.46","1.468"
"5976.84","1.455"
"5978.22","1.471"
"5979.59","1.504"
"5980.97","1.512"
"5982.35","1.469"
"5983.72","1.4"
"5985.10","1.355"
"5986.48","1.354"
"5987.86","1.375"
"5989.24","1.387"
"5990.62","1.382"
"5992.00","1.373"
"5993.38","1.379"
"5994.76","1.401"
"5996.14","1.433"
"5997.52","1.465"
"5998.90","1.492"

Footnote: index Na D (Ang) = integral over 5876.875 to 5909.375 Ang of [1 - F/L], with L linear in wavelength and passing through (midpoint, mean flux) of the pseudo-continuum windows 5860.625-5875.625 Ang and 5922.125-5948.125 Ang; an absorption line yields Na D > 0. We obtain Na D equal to 2.6 Ang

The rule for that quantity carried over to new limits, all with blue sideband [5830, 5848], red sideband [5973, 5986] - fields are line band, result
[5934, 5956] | 0.5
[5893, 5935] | 1.1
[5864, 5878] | -0.3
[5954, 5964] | 0.4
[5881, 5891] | 0.9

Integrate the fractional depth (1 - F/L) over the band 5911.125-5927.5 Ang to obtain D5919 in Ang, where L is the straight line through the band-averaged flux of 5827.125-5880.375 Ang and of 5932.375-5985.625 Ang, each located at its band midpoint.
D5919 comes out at 0.2 Ang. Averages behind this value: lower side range 1.45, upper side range 1.43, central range 1.42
